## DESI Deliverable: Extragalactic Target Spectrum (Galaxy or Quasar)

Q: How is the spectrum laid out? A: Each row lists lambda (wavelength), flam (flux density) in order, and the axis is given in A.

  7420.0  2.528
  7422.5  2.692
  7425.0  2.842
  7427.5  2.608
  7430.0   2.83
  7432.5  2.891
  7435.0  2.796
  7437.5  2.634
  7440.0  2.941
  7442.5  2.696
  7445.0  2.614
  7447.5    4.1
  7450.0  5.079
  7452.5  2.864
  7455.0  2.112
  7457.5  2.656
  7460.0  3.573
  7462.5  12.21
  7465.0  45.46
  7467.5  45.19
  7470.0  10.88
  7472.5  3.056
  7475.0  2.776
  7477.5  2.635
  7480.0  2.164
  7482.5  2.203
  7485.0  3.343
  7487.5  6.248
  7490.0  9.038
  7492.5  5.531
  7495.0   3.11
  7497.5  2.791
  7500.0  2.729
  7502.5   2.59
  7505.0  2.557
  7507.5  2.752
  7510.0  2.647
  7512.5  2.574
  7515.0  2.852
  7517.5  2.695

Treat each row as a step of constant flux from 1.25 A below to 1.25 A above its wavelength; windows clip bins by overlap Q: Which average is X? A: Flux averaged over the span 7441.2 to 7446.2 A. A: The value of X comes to 2.66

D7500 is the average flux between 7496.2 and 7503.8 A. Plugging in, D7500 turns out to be 2.71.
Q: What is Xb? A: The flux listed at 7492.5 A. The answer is 5.531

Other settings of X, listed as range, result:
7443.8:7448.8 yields 3.38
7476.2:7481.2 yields 2.41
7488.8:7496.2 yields 5.89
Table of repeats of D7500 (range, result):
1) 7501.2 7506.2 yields 2.58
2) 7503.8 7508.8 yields 2.66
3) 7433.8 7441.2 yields 2.79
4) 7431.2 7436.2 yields 2.84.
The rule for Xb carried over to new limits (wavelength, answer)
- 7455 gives 2.112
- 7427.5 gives 2.608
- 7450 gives 5.079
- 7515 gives 2.852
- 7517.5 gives 2.695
